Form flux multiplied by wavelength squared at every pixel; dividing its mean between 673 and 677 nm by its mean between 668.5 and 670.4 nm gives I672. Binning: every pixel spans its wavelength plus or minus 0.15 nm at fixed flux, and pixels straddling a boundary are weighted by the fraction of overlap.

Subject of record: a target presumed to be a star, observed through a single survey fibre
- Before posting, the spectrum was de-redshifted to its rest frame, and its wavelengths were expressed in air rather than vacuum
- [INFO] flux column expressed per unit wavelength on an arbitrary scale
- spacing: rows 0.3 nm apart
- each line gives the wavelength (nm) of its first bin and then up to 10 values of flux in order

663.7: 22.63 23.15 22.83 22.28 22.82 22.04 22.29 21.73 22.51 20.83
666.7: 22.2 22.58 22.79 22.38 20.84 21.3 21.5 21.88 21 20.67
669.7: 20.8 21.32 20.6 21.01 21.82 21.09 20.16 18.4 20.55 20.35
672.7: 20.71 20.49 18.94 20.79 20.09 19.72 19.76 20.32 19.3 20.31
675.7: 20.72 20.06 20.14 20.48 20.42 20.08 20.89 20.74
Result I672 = 1.0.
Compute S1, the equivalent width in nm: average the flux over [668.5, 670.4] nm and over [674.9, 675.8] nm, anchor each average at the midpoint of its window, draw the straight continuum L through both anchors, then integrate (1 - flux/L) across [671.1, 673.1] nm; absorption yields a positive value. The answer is 0.04 nm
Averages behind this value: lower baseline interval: 21.1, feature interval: 20.2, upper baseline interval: 20.1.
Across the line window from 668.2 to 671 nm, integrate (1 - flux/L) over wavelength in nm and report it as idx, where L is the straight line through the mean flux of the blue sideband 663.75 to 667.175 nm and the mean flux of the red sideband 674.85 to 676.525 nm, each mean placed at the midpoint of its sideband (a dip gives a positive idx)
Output 0.03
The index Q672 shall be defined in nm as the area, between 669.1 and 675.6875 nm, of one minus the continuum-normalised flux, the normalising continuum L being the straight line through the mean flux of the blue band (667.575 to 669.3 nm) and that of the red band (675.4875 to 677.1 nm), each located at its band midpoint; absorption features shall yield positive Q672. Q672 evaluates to 0.16 nm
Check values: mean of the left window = 21.4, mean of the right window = 20.4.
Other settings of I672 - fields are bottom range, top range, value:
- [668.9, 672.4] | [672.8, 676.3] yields 0.98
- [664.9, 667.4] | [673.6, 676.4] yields 0.93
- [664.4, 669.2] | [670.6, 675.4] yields 0.94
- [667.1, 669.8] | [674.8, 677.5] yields 0.96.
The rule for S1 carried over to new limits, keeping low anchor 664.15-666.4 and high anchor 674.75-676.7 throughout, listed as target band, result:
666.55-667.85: -0.029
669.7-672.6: 0.067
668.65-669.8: 0.020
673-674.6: 0.050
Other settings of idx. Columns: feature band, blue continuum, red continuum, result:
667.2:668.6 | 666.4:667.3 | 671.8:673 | 0.006 nm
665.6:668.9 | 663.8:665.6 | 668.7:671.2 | -0.001 nm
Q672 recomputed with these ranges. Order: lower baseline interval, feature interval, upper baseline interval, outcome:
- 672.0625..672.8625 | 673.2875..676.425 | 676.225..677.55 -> 0.06 nm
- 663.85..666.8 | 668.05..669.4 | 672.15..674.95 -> 0.00 nm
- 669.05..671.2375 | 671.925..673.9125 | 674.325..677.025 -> 0.03 nm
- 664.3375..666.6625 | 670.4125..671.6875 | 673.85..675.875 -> 0.00 nm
